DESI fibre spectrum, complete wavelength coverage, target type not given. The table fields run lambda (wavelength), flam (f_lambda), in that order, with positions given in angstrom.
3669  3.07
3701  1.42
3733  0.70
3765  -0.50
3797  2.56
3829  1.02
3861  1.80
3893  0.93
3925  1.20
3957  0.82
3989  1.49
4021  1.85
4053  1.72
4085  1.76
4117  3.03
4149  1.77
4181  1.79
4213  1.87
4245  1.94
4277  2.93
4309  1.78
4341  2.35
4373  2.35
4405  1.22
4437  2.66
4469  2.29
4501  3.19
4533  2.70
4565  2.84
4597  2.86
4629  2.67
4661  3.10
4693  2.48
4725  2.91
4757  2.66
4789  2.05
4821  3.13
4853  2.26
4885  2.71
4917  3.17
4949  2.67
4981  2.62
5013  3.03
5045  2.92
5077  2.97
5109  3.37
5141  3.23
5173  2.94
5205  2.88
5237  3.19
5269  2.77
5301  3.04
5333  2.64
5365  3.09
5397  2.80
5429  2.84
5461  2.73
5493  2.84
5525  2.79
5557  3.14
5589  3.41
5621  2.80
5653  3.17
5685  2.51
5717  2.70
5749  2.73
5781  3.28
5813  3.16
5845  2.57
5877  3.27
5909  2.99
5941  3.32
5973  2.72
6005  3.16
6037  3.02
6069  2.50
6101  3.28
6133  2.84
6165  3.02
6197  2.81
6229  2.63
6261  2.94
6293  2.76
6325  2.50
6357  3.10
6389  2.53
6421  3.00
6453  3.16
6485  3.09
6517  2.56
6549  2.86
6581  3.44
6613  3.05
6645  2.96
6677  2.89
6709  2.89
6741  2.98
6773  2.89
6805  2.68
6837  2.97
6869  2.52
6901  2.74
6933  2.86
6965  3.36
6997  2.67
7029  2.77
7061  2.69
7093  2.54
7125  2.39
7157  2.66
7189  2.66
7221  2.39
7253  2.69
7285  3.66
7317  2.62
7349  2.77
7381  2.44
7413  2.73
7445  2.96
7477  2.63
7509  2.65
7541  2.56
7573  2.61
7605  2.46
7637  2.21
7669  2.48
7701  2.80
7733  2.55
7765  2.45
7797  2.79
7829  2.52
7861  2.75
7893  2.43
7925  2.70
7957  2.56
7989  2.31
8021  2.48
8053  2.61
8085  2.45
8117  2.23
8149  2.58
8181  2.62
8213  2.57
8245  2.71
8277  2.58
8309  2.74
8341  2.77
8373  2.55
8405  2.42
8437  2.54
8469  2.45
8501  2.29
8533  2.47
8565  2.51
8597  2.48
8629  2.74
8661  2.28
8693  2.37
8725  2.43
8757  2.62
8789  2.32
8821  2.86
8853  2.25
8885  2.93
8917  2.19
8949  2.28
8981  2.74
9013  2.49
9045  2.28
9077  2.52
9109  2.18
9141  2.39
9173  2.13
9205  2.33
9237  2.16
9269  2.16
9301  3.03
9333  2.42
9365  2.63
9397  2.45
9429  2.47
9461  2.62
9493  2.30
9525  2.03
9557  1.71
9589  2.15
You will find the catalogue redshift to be 0.11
